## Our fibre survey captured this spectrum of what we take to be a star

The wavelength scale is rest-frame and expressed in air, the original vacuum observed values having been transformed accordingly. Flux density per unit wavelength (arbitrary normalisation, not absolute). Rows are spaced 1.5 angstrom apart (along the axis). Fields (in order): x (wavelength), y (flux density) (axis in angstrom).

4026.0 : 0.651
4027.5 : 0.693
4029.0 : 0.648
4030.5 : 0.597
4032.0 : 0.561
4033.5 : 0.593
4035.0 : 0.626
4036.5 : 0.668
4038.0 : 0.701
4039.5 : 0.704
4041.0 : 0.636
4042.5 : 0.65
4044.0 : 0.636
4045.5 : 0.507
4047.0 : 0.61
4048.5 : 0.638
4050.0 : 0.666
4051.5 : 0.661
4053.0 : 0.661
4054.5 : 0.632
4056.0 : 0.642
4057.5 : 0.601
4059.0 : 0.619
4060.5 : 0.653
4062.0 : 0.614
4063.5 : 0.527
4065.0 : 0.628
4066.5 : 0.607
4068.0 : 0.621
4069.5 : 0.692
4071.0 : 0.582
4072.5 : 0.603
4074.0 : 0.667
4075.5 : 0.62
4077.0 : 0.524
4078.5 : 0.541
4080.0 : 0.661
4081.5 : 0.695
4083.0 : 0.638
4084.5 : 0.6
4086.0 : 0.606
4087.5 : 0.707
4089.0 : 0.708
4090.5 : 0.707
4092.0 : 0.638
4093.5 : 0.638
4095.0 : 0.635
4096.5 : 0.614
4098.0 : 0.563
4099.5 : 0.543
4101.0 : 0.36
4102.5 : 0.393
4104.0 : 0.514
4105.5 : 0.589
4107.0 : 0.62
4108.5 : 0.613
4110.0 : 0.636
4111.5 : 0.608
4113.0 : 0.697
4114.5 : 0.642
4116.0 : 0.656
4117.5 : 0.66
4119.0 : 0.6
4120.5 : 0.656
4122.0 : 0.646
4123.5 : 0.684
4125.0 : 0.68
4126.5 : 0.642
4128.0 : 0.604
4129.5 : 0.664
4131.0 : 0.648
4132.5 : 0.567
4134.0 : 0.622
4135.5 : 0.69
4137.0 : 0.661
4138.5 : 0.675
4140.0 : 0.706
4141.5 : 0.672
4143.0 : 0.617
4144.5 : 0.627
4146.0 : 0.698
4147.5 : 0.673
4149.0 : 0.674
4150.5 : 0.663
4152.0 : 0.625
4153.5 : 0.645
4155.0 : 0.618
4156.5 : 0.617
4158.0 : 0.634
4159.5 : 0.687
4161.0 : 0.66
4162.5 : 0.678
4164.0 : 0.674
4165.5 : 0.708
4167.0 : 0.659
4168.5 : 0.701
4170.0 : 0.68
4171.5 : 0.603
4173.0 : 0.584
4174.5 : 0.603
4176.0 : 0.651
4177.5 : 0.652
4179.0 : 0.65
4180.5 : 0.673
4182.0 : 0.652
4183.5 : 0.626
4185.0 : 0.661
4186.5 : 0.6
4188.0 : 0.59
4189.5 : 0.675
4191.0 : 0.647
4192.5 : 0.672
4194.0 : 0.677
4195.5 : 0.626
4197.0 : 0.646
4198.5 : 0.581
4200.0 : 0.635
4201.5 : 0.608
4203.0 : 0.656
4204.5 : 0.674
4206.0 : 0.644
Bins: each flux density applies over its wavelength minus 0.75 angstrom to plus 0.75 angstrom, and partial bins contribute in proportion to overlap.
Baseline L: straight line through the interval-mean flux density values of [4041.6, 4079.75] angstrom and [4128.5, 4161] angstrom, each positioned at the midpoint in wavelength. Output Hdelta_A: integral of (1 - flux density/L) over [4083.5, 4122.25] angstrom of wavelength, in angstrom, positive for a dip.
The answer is 1.5 angstrom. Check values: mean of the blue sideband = 0.617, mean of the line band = 0.609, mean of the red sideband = 0.651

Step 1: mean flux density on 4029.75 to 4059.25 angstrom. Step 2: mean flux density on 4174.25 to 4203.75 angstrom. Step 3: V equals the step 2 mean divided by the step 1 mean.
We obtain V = 1.01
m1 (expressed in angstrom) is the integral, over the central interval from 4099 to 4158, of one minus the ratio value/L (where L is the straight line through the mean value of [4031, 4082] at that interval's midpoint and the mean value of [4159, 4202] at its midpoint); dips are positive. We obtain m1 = 1.1 angstrom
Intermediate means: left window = 0.624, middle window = 0.626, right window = 0.647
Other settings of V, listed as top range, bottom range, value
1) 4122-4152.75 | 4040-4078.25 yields 1.06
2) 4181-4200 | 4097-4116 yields 1.12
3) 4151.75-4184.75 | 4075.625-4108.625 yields 1.09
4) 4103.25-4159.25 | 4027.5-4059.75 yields 1.01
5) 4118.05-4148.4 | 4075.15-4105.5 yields 1.10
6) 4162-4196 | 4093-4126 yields 1.08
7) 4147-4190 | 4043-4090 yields 1.04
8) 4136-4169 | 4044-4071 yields 1.07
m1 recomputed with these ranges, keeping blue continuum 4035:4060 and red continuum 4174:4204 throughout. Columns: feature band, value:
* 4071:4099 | 0.4 angstrom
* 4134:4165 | -1.0 angstrom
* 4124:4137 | 0.0 angstrom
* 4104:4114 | 0.3 angstrom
